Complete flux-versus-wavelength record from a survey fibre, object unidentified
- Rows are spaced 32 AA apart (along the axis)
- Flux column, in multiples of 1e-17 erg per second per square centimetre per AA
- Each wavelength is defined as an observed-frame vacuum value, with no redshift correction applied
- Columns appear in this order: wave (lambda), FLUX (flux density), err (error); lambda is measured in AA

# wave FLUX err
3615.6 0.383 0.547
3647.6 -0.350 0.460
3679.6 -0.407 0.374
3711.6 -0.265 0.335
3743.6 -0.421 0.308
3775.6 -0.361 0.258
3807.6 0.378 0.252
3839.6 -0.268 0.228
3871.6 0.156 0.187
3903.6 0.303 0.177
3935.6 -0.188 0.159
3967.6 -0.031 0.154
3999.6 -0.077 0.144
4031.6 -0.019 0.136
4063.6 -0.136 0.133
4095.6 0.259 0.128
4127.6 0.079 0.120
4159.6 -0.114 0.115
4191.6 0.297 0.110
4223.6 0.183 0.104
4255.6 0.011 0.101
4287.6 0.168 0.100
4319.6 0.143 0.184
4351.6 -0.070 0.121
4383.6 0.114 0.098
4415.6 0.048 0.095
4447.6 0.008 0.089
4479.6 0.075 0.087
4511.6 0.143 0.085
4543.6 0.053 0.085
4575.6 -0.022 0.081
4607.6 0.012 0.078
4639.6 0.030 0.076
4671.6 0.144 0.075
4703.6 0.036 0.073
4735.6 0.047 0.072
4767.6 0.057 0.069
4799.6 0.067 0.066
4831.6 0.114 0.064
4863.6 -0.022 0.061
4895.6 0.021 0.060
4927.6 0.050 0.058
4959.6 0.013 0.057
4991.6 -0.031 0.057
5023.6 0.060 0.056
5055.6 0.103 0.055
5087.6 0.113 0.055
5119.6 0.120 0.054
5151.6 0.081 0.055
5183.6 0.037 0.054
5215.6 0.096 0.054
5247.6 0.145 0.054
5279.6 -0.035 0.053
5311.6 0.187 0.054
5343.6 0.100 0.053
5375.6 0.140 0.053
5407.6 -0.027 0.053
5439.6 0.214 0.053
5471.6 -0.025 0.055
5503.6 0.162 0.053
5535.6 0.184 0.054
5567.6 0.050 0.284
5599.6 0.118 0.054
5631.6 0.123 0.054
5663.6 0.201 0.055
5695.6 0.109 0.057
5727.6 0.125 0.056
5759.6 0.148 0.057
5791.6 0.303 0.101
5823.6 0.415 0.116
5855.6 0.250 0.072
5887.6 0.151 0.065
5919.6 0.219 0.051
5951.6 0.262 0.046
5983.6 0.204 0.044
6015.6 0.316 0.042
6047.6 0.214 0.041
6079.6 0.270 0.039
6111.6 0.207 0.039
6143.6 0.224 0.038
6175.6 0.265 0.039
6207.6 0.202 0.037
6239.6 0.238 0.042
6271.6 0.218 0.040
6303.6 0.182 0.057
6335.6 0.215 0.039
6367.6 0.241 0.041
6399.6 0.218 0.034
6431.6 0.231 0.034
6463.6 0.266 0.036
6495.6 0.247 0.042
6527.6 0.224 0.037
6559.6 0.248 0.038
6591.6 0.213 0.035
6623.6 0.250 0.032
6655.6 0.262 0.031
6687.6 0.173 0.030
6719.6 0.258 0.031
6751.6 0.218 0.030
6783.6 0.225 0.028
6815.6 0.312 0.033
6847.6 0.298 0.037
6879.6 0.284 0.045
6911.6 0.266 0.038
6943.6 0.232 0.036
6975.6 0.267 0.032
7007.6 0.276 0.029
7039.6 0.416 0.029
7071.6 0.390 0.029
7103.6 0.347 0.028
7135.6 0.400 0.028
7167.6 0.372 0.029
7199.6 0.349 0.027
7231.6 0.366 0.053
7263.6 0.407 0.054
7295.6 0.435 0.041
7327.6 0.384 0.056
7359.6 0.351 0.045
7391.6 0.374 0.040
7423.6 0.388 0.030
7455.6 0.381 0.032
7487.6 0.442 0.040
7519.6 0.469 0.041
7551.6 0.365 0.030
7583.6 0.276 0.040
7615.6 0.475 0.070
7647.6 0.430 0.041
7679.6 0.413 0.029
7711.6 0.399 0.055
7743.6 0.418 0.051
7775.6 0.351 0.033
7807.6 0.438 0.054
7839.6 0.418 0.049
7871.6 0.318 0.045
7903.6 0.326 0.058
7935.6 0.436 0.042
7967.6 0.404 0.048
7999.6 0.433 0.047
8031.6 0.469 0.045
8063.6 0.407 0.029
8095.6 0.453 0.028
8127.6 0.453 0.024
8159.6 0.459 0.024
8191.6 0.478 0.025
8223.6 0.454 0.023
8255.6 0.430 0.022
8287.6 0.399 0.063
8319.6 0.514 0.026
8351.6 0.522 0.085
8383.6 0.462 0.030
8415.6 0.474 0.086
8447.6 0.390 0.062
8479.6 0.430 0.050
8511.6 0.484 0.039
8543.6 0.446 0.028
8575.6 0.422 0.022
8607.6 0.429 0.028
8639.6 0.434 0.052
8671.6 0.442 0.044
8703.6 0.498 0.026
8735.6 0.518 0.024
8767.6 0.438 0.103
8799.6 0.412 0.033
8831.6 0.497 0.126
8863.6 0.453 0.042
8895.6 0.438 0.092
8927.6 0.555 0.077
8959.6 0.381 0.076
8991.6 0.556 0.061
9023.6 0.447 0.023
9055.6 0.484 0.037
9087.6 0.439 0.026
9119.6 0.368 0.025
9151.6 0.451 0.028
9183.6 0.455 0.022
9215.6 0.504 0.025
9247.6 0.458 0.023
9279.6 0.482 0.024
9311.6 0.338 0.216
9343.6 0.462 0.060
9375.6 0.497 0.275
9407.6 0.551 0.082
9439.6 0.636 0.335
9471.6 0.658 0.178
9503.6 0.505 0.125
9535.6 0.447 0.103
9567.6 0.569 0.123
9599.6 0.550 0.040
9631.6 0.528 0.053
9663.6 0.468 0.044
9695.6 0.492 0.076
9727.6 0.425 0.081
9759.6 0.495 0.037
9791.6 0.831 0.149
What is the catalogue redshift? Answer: 0.762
